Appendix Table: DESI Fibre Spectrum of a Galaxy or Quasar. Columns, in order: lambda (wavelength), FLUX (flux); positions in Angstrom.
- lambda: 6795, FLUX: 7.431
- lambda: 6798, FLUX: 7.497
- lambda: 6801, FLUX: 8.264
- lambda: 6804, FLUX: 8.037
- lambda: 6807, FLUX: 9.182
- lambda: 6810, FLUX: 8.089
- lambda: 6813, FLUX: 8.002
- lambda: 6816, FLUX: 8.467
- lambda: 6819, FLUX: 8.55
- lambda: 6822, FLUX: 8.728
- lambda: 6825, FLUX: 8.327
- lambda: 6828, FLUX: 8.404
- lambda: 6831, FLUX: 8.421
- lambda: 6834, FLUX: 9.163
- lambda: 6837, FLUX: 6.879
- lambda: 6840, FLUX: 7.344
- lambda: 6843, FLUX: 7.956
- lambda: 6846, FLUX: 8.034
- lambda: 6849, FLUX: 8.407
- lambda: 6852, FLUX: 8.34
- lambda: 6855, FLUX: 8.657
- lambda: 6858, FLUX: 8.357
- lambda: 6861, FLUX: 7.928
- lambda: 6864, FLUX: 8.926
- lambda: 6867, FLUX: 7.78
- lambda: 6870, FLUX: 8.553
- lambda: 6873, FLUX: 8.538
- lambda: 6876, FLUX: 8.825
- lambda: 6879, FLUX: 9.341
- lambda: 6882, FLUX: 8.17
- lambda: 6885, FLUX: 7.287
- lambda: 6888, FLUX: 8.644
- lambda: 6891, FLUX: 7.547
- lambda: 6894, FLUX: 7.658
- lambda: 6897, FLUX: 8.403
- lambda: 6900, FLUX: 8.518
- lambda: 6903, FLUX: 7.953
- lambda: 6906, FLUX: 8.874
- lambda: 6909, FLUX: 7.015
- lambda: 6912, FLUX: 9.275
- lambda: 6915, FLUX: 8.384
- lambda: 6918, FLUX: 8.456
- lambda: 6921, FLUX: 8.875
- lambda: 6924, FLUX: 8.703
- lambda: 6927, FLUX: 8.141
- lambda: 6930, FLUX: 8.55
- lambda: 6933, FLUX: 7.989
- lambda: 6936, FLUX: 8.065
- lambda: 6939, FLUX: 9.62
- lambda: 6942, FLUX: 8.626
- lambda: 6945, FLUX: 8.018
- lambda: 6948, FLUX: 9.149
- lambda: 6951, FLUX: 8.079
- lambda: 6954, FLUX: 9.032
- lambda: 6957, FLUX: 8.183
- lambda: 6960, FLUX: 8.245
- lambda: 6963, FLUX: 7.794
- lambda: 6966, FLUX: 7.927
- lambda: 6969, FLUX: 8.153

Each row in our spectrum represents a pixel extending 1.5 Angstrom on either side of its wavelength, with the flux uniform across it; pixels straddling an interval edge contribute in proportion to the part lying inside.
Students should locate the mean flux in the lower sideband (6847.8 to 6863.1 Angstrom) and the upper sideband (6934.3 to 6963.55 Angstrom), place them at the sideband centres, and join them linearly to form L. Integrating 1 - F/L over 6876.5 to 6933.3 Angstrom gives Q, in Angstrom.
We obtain 0.8 Angstrom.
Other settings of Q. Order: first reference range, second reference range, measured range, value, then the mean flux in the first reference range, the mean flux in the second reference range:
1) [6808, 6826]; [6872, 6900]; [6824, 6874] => 0.6 Angstrom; 8.38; 8.28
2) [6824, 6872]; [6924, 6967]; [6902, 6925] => -0.3 Angstrom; 8.22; 8.4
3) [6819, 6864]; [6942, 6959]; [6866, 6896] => 0.3 Angstrom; 8.25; 8.5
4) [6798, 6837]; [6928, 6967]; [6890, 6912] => 0.8 Angstrom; 8.37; 8.41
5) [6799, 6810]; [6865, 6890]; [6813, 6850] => 0.8 Angstrom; 8.39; 8.39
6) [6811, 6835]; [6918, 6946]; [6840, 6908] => 1.8 Angstrom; 8.49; 8.52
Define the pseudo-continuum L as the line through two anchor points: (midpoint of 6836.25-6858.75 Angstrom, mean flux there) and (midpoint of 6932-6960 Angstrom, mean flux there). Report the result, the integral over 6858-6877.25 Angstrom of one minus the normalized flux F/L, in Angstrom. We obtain -0.69 Angstrom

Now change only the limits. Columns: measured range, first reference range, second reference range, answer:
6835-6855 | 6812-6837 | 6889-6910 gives 0.94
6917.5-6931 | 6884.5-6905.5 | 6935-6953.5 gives -0.24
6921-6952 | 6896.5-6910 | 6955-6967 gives -1.51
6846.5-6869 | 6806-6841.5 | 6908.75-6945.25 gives 0.06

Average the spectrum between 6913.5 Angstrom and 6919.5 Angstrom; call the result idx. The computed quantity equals 8.42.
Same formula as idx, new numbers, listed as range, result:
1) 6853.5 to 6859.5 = 8.51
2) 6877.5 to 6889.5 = 8.36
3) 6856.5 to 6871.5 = 8.31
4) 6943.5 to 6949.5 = 8.58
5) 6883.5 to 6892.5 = 7.83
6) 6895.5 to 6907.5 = 8.44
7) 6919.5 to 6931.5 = 8.57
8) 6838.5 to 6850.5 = 7.94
